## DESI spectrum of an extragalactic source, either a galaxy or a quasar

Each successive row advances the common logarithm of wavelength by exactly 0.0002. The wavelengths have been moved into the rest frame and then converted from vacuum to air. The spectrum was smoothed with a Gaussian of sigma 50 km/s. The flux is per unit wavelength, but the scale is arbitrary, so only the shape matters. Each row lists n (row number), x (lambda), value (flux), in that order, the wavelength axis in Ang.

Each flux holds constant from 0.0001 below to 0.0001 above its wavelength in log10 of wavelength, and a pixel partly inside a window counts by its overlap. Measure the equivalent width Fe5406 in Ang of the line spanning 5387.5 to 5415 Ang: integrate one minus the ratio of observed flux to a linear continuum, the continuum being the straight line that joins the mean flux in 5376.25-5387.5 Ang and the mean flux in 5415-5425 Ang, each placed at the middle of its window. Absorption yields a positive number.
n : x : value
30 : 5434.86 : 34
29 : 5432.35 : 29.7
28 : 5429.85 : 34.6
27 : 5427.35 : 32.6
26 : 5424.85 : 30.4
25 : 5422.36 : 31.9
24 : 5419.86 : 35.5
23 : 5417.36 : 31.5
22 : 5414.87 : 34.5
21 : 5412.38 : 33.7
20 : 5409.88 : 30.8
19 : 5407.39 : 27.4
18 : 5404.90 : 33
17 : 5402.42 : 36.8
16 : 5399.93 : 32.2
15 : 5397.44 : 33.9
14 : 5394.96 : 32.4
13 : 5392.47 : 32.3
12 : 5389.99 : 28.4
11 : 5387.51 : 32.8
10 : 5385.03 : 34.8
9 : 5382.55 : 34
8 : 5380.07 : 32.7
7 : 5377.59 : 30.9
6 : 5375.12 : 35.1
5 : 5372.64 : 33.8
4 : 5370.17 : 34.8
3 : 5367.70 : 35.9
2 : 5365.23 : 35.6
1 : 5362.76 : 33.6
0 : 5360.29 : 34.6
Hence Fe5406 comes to 0.6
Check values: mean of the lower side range 33.1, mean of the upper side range 32.8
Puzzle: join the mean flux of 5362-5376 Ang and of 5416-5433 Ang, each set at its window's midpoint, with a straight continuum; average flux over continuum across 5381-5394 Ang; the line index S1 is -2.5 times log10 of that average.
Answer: 0.052 mag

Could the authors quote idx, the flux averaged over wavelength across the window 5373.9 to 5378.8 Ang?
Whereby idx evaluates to 33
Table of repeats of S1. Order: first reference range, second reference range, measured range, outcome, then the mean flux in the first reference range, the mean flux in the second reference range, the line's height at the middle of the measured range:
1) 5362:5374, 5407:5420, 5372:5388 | 0.02 mag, 34.8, 32.3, 34.1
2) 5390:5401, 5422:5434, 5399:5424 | -0.02 mag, 32.2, 31.9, 32.1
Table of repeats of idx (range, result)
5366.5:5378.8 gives 34.1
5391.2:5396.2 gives 32.3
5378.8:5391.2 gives 32.5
